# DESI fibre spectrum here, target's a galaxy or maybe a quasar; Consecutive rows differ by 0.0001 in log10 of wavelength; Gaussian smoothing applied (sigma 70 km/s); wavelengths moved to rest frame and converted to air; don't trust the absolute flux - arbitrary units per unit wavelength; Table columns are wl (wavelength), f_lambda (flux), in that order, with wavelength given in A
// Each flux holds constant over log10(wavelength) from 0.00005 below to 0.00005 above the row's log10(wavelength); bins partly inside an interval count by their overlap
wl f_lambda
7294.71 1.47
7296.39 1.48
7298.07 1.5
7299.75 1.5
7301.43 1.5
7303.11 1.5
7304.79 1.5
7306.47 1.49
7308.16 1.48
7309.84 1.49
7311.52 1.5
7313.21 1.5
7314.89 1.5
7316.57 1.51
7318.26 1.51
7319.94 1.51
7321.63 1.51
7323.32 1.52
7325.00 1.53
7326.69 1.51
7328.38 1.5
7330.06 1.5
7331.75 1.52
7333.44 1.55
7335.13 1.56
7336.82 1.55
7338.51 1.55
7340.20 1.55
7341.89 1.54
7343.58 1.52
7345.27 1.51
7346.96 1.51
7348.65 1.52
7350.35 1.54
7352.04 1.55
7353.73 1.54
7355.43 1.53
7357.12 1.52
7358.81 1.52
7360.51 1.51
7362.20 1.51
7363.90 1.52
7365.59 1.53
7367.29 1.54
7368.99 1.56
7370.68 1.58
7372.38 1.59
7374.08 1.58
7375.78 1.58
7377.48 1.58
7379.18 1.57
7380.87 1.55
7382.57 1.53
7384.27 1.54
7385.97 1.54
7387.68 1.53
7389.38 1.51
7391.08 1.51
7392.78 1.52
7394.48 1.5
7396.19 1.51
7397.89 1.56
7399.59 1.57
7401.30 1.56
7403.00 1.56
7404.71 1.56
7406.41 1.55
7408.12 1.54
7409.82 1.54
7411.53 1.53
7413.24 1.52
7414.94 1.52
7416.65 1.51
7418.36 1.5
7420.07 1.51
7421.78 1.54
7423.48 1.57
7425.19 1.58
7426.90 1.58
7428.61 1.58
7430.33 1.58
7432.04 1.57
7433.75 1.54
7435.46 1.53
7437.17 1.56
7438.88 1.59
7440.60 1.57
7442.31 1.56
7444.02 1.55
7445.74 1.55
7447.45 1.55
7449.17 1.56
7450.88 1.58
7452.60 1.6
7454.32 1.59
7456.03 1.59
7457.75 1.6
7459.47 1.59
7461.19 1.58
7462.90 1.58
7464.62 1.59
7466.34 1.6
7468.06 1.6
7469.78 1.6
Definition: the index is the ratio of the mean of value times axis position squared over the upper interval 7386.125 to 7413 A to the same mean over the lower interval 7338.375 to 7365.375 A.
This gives 1.0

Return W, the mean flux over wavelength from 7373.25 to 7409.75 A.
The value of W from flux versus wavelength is 1.55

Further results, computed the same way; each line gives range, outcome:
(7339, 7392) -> 1.54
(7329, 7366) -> 1.53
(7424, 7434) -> 1.57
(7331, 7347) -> 1.54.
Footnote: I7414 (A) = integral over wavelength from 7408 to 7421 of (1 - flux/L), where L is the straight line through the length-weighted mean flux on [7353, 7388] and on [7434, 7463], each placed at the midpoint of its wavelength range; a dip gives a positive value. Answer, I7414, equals 0.33 A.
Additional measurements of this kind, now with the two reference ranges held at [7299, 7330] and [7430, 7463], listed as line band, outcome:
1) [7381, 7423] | 0.4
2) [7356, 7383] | -0.3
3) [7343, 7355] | 0.0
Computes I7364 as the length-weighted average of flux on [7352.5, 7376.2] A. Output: 1.54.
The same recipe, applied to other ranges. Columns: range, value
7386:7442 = 1.54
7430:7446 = 1.56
